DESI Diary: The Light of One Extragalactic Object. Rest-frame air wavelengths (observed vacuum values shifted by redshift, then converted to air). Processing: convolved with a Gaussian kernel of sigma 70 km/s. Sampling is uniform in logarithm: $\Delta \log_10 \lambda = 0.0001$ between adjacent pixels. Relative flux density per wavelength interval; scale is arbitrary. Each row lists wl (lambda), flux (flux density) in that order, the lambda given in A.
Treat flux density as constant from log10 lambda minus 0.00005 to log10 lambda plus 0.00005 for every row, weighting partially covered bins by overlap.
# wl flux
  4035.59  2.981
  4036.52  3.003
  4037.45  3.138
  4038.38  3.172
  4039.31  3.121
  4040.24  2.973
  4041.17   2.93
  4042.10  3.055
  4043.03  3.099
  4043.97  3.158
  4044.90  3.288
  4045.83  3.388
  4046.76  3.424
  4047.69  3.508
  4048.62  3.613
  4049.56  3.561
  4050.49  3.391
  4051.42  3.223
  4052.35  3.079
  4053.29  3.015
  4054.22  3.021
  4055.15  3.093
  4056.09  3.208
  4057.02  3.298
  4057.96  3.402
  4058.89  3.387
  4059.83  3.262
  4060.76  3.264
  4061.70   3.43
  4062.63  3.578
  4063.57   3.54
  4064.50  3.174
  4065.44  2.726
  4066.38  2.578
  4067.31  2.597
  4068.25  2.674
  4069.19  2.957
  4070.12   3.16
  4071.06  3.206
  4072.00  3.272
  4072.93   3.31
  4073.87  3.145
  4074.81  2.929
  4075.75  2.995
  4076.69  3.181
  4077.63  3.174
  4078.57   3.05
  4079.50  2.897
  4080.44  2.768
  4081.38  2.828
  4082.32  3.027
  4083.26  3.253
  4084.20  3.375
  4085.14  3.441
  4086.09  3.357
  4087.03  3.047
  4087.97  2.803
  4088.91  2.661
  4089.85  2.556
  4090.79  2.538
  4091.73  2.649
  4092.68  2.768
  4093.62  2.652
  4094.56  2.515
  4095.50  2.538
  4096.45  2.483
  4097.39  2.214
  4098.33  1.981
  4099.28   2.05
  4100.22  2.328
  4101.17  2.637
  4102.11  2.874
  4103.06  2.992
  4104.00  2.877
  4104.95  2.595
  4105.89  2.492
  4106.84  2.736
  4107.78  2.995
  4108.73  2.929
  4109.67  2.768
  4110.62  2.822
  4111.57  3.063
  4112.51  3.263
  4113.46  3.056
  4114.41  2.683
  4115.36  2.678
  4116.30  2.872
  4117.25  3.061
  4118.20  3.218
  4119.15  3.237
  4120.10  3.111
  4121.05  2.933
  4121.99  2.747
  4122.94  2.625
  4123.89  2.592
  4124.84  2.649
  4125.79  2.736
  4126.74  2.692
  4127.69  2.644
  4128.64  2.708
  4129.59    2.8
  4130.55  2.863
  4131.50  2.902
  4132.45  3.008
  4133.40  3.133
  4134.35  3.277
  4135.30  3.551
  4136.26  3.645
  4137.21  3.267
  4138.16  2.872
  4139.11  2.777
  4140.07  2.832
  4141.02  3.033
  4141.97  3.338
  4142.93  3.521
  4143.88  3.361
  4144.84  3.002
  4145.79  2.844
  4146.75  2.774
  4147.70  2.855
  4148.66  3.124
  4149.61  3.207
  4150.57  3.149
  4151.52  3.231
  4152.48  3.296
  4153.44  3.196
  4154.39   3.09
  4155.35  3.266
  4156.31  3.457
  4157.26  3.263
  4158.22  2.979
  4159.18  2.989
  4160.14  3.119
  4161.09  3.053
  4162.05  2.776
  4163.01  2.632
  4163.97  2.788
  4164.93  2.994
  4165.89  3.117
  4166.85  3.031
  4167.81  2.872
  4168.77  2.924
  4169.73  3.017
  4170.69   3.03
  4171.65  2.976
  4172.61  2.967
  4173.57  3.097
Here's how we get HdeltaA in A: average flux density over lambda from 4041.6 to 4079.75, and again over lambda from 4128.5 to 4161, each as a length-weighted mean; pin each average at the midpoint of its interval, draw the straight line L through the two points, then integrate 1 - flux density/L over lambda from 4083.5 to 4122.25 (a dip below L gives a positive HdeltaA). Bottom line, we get 4.3 A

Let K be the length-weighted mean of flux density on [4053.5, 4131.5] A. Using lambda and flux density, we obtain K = 2.91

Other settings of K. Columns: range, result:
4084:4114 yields 2.75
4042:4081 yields 3.17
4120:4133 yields 2.78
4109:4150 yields 2.98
